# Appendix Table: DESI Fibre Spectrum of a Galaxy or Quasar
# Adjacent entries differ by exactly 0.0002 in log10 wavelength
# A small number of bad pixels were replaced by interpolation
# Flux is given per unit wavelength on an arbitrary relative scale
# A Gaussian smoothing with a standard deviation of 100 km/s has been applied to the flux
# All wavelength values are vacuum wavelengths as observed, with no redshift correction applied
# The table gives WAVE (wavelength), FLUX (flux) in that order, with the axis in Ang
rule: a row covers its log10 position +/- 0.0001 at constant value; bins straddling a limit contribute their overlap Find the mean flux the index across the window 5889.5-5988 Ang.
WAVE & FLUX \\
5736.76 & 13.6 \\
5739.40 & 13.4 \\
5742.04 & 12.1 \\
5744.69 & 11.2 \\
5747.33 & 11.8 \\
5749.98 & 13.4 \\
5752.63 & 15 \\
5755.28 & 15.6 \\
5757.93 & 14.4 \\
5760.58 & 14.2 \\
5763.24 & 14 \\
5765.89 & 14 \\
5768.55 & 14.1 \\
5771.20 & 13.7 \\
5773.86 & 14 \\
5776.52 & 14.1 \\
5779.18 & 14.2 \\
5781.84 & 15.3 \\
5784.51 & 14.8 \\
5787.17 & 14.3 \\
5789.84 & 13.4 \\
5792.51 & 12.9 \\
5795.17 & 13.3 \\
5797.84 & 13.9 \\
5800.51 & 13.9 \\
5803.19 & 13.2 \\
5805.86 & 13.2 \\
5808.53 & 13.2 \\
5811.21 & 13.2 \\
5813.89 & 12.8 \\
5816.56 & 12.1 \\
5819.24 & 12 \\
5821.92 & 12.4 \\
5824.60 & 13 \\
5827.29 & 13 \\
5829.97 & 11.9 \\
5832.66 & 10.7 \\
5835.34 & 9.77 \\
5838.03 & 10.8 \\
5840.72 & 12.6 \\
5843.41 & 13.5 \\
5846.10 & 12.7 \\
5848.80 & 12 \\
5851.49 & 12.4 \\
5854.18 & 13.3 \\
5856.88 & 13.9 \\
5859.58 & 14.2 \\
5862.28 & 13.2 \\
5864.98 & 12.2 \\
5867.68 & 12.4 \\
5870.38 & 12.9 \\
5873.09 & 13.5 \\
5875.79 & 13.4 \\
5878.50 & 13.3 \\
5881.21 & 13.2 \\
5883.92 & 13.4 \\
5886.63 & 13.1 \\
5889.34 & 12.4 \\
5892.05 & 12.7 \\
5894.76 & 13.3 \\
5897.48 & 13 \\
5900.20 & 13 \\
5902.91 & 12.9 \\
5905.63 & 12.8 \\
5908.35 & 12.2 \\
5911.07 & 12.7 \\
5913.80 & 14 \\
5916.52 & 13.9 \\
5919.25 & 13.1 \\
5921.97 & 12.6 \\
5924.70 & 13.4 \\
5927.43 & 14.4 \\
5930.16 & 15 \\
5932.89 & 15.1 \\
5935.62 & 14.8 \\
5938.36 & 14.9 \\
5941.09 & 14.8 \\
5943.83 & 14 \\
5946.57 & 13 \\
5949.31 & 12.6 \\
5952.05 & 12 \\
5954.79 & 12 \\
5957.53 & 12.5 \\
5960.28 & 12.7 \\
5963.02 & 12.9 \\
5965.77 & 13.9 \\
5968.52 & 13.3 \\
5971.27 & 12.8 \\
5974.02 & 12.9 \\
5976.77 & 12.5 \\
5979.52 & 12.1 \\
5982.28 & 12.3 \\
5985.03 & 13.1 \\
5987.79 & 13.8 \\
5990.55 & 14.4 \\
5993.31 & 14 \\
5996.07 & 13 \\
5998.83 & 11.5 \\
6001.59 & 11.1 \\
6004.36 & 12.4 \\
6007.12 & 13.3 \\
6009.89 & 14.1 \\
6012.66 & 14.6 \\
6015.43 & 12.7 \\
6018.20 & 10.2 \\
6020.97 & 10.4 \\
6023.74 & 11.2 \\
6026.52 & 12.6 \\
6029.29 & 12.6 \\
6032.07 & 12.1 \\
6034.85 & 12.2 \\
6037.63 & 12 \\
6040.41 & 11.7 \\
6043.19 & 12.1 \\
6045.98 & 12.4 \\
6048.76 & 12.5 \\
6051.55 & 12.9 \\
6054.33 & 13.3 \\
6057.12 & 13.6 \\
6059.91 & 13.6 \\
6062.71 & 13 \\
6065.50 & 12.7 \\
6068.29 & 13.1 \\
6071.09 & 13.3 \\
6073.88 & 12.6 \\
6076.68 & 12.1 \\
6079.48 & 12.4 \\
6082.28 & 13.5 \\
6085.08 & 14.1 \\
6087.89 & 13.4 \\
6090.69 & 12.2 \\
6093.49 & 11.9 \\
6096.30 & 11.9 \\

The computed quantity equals 13.2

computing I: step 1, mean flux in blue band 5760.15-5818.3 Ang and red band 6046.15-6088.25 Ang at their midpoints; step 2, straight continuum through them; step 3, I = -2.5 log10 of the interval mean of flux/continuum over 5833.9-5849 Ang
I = 0.14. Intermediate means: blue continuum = 13.7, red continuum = 13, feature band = 11.9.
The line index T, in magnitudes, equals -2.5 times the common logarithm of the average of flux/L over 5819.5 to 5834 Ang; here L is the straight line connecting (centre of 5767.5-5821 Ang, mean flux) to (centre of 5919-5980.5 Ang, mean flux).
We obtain 0.11 mag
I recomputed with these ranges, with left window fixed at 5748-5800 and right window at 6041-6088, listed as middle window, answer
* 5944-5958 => 0.071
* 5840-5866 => 0.062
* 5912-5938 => -0.043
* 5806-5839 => 0.149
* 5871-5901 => 0.044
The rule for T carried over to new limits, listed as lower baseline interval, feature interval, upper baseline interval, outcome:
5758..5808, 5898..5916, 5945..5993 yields 0.02 mag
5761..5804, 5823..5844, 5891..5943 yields 0.17 mag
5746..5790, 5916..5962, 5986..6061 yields -0.04 mag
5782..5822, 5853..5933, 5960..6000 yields -0.01 mag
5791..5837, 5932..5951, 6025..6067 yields -0.12 mag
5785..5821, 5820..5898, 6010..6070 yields 0.03 mag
